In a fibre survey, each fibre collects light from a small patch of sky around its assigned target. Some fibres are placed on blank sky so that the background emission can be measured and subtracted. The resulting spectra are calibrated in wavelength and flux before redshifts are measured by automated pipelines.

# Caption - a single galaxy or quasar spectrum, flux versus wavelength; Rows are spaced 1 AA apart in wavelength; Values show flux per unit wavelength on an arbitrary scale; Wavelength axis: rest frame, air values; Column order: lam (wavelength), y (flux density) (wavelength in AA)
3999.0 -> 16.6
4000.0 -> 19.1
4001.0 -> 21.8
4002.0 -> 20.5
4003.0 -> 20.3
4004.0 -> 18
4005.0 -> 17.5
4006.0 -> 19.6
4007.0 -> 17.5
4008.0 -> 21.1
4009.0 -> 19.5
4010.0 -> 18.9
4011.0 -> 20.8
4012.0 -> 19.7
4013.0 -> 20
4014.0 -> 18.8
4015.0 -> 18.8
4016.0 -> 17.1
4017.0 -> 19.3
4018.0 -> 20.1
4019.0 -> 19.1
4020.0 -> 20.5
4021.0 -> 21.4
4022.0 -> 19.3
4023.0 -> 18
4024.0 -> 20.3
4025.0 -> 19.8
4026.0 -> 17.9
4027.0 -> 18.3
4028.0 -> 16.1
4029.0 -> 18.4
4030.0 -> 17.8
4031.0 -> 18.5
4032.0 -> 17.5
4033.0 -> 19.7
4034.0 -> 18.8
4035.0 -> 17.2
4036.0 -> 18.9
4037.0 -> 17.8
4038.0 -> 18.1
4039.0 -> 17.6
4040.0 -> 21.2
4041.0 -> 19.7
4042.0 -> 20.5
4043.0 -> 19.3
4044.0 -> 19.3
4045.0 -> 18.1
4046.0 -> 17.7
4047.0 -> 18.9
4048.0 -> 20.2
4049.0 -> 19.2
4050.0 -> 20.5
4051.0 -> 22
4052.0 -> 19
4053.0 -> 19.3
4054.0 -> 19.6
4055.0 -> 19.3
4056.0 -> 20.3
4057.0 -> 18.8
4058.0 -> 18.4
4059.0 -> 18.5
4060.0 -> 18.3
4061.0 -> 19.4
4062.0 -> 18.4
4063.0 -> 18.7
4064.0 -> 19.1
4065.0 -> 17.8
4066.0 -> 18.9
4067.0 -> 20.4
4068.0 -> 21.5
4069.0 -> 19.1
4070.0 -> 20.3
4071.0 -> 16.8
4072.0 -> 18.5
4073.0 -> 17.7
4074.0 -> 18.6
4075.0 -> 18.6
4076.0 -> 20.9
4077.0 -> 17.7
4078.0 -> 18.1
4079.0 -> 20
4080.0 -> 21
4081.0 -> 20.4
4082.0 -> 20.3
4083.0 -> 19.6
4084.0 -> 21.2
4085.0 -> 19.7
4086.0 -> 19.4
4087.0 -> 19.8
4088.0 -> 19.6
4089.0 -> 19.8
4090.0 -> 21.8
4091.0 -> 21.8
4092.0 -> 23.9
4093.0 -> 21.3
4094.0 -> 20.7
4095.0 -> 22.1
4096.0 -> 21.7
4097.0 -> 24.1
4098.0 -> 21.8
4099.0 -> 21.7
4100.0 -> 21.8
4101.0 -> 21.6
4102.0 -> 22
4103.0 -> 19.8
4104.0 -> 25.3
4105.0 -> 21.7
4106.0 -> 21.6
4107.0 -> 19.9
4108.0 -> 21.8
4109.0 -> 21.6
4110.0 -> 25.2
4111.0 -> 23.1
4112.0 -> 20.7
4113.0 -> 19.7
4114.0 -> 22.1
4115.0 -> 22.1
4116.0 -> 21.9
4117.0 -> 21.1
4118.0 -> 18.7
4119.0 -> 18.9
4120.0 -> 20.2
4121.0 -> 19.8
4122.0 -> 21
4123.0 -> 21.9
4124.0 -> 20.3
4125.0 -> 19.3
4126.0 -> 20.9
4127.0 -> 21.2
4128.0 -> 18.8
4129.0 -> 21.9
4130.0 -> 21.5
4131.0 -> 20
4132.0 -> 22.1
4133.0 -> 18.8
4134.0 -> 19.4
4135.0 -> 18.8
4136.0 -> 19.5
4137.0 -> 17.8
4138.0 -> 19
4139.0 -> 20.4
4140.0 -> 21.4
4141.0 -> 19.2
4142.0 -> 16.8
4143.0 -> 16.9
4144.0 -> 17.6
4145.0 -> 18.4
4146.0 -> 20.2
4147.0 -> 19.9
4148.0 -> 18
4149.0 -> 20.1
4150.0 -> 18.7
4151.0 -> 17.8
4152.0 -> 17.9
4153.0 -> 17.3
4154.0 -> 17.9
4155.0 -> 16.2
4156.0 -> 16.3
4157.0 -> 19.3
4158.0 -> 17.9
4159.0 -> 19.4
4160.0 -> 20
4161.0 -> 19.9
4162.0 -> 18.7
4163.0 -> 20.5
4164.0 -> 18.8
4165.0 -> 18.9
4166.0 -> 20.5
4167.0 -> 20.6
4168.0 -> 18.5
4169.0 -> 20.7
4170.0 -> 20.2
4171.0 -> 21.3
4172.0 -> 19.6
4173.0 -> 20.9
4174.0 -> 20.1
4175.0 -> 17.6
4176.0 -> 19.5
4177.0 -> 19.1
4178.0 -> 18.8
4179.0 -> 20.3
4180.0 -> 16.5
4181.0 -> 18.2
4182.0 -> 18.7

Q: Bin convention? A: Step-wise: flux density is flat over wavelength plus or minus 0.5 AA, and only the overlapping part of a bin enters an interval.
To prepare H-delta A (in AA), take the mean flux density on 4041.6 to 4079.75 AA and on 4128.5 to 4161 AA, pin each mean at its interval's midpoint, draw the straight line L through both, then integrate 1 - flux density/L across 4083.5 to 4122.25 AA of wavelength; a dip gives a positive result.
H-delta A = -4.6 AA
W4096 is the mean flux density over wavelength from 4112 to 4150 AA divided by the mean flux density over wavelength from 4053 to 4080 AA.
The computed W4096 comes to 1.0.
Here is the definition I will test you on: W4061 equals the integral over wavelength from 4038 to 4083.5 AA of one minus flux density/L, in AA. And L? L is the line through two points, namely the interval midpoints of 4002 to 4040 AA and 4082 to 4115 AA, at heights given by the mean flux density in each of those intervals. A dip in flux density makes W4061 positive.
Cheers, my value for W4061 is 2.2 AA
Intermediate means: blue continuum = 18.9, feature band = 19.3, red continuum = 21.5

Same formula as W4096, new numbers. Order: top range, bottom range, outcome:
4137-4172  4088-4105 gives 0.87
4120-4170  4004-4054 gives 1.01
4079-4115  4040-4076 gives 1.11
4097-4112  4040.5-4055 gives 1.13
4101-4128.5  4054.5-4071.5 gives 1.11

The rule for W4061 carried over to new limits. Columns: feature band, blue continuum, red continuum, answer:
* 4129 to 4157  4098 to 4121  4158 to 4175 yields 2.2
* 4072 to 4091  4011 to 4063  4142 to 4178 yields -0.7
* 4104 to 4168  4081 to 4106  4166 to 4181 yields 1.7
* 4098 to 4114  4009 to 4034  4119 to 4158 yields -2.2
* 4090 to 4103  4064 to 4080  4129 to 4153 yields -1.9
